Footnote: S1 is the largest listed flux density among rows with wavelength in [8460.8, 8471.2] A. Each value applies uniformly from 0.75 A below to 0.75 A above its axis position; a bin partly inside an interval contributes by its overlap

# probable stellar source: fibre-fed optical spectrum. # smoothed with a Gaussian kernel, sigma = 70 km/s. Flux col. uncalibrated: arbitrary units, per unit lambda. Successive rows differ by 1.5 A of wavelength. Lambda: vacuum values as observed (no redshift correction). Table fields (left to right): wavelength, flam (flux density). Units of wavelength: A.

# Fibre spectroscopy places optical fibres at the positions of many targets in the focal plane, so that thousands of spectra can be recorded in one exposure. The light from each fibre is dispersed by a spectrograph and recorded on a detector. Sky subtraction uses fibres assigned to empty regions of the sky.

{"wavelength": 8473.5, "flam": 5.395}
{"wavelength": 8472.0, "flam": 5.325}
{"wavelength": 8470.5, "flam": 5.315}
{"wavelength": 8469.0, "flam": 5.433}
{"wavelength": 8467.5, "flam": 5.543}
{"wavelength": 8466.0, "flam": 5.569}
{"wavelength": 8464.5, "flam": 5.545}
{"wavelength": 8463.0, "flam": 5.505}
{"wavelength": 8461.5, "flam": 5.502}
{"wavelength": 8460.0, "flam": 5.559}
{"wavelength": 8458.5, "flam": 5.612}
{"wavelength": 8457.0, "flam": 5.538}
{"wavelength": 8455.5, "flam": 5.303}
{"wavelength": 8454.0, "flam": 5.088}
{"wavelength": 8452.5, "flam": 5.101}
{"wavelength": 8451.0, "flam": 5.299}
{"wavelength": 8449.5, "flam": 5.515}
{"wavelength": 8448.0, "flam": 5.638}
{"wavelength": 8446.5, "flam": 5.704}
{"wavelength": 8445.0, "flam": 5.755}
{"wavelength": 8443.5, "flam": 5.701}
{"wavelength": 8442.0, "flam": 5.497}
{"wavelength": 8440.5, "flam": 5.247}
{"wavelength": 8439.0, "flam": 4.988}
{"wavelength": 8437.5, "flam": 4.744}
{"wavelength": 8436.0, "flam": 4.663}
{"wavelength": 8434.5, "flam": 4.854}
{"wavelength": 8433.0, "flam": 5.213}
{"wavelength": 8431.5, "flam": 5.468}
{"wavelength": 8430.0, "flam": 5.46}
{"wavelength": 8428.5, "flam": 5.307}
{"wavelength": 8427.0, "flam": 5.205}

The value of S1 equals 5.569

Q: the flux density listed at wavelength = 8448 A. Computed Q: 5.638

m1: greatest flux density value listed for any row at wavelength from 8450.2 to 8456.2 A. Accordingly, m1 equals 5.303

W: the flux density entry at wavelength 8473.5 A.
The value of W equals 5.395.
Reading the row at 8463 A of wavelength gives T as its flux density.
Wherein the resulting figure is 5.505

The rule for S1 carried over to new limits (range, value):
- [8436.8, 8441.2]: 5.247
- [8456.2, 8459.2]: 5.612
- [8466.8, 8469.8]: 5.543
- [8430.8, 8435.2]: 5.468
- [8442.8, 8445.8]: 5.755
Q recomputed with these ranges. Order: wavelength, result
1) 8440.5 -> 5.247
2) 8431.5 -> 5.468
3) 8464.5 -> 5.545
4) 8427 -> 5.205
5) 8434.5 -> 4.854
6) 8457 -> 5.538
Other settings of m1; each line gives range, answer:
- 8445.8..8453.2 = 5.704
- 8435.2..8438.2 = 4.744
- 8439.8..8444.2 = 5.701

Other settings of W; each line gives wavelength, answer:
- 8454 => 5.088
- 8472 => 5.325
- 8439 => 4.988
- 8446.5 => 5.704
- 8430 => 5.46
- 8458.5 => 5.612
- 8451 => 5.299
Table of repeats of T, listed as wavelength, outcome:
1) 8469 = 5.433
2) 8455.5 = 5.303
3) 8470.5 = 5.315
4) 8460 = 5.559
